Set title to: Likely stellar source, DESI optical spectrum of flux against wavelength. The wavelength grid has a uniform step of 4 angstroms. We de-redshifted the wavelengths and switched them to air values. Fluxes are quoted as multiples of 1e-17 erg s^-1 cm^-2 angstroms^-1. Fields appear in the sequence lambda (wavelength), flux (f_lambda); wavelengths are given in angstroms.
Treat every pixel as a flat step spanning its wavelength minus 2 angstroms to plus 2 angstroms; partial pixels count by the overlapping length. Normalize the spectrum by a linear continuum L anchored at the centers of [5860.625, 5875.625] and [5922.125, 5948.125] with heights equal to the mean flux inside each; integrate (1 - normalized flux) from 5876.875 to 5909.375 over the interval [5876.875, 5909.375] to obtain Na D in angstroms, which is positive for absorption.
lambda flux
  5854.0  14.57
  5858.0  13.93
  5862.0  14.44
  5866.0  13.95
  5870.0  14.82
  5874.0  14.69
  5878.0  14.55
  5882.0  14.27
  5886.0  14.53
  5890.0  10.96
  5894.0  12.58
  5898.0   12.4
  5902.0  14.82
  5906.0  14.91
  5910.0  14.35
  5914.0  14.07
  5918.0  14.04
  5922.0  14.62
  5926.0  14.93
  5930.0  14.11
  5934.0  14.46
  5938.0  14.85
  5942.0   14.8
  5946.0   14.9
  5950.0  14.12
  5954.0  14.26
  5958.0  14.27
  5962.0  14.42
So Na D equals 2.0 angstroms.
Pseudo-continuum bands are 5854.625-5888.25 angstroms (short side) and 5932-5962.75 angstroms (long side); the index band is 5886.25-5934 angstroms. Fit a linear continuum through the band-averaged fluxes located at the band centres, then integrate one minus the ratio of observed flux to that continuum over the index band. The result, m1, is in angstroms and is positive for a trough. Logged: 1.97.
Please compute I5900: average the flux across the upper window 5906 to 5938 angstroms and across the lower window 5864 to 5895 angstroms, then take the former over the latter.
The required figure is 1.04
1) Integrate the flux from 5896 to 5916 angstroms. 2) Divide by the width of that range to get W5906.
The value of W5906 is 14.1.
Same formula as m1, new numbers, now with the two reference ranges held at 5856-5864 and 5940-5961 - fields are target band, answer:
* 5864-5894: 0.8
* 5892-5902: 0.9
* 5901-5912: -0.3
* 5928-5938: 0.0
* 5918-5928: -0.2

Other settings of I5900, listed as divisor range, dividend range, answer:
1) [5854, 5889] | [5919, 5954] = 1.02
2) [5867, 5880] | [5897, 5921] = 0.97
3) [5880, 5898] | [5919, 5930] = 1.12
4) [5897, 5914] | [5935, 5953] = 1.03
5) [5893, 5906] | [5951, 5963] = 1.05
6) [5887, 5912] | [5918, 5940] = 1.09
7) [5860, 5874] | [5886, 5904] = 0.89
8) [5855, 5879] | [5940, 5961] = 1.00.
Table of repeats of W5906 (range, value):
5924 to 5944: 14.6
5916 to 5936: 14.4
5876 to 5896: 13.4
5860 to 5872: 14.4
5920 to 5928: 14.8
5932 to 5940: 14.7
